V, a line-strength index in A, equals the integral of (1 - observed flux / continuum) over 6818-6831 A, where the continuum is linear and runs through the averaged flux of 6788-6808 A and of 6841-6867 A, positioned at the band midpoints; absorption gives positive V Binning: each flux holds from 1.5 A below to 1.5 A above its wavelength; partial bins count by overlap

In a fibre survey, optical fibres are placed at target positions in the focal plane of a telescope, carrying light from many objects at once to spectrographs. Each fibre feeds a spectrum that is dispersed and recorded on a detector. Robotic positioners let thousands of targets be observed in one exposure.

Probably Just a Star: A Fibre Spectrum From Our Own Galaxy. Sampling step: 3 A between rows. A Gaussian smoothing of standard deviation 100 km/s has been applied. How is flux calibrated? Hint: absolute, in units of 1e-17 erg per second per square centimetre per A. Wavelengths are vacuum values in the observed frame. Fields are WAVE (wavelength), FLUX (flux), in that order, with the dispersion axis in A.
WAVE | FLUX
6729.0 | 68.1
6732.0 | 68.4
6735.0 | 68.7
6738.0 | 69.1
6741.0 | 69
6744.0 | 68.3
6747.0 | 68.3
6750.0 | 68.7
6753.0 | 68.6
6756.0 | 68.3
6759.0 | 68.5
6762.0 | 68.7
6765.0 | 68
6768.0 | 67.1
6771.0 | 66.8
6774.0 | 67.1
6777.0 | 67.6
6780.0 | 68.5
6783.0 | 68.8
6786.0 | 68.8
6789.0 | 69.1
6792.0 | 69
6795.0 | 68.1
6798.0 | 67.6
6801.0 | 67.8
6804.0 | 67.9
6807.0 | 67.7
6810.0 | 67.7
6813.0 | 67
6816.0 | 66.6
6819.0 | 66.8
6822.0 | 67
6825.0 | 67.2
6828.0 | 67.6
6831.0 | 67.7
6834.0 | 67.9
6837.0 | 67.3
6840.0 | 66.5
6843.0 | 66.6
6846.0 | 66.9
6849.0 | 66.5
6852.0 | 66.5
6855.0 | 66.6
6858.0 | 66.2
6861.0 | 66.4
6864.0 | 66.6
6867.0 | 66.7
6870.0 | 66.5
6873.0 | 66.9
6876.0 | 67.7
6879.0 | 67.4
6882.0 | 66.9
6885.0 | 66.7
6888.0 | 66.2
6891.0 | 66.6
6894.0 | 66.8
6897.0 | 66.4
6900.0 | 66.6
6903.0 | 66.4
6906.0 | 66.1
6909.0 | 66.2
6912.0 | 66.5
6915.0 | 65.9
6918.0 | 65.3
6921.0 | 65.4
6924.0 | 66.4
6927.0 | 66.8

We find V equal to 0.03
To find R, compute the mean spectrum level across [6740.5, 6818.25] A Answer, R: 68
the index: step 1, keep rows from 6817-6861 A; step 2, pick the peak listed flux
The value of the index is 67.9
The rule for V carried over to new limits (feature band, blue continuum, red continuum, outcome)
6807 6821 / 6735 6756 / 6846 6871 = 0.05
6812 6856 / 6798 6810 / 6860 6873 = 0.14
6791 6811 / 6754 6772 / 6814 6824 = -0.23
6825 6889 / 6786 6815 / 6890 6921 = 0.16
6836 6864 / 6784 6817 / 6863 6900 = 0.27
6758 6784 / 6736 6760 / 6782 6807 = 0.23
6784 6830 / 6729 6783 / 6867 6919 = -0.09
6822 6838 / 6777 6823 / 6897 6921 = -0.02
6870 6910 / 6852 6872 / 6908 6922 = -0.31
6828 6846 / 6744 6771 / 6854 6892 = -0.01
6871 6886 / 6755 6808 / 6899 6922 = -0.13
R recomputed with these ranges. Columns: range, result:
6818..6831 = 67.2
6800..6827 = 67.3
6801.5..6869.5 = 67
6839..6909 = 66.6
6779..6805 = 68.4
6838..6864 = 66.5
